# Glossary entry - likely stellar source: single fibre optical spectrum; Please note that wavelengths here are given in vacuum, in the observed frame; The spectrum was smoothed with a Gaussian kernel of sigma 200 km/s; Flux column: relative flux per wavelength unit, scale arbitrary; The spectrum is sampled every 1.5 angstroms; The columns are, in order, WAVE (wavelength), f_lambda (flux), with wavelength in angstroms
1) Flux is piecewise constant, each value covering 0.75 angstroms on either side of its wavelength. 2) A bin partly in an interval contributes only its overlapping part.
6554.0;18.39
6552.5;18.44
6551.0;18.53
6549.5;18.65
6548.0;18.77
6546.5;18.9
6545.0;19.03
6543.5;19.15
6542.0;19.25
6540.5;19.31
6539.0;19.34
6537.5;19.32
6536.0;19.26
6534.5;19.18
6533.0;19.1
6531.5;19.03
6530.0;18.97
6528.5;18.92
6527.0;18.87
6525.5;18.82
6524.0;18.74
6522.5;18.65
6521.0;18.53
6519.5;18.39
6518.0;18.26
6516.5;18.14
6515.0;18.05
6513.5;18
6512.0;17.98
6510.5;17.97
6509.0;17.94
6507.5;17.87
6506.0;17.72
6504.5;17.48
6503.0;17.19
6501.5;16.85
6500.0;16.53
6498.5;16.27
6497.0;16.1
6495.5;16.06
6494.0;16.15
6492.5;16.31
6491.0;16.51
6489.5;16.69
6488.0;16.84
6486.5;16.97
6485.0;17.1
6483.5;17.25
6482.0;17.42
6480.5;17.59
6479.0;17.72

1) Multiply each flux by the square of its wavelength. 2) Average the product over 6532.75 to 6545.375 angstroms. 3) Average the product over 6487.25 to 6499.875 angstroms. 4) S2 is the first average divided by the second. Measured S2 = 1.2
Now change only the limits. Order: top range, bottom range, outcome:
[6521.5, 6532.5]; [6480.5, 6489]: 1.11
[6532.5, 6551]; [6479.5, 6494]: 1.15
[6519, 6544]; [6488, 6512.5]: 1.13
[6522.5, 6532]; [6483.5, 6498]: 1.15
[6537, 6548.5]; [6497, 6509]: 1.13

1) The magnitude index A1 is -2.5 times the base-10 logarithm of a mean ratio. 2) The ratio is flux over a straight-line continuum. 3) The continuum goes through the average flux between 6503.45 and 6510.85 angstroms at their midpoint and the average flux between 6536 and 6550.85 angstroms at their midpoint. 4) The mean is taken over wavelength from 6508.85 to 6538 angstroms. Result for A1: -0.02 mag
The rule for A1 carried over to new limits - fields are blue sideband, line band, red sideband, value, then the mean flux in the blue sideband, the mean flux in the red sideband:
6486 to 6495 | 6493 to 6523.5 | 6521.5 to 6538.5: 0.009 mag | 16.6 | 19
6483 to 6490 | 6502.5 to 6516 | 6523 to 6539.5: 0.012 mag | 17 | 19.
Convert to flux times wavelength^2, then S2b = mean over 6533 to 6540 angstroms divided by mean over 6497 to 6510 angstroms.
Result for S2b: 1.13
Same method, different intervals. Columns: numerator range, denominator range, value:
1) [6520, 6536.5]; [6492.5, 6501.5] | 1.17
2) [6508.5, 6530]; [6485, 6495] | 1.12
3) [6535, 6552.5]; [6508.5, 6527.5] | 1.05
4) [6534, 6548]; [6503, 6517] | 1.08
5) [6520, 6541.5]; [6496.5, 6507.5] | 1.13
